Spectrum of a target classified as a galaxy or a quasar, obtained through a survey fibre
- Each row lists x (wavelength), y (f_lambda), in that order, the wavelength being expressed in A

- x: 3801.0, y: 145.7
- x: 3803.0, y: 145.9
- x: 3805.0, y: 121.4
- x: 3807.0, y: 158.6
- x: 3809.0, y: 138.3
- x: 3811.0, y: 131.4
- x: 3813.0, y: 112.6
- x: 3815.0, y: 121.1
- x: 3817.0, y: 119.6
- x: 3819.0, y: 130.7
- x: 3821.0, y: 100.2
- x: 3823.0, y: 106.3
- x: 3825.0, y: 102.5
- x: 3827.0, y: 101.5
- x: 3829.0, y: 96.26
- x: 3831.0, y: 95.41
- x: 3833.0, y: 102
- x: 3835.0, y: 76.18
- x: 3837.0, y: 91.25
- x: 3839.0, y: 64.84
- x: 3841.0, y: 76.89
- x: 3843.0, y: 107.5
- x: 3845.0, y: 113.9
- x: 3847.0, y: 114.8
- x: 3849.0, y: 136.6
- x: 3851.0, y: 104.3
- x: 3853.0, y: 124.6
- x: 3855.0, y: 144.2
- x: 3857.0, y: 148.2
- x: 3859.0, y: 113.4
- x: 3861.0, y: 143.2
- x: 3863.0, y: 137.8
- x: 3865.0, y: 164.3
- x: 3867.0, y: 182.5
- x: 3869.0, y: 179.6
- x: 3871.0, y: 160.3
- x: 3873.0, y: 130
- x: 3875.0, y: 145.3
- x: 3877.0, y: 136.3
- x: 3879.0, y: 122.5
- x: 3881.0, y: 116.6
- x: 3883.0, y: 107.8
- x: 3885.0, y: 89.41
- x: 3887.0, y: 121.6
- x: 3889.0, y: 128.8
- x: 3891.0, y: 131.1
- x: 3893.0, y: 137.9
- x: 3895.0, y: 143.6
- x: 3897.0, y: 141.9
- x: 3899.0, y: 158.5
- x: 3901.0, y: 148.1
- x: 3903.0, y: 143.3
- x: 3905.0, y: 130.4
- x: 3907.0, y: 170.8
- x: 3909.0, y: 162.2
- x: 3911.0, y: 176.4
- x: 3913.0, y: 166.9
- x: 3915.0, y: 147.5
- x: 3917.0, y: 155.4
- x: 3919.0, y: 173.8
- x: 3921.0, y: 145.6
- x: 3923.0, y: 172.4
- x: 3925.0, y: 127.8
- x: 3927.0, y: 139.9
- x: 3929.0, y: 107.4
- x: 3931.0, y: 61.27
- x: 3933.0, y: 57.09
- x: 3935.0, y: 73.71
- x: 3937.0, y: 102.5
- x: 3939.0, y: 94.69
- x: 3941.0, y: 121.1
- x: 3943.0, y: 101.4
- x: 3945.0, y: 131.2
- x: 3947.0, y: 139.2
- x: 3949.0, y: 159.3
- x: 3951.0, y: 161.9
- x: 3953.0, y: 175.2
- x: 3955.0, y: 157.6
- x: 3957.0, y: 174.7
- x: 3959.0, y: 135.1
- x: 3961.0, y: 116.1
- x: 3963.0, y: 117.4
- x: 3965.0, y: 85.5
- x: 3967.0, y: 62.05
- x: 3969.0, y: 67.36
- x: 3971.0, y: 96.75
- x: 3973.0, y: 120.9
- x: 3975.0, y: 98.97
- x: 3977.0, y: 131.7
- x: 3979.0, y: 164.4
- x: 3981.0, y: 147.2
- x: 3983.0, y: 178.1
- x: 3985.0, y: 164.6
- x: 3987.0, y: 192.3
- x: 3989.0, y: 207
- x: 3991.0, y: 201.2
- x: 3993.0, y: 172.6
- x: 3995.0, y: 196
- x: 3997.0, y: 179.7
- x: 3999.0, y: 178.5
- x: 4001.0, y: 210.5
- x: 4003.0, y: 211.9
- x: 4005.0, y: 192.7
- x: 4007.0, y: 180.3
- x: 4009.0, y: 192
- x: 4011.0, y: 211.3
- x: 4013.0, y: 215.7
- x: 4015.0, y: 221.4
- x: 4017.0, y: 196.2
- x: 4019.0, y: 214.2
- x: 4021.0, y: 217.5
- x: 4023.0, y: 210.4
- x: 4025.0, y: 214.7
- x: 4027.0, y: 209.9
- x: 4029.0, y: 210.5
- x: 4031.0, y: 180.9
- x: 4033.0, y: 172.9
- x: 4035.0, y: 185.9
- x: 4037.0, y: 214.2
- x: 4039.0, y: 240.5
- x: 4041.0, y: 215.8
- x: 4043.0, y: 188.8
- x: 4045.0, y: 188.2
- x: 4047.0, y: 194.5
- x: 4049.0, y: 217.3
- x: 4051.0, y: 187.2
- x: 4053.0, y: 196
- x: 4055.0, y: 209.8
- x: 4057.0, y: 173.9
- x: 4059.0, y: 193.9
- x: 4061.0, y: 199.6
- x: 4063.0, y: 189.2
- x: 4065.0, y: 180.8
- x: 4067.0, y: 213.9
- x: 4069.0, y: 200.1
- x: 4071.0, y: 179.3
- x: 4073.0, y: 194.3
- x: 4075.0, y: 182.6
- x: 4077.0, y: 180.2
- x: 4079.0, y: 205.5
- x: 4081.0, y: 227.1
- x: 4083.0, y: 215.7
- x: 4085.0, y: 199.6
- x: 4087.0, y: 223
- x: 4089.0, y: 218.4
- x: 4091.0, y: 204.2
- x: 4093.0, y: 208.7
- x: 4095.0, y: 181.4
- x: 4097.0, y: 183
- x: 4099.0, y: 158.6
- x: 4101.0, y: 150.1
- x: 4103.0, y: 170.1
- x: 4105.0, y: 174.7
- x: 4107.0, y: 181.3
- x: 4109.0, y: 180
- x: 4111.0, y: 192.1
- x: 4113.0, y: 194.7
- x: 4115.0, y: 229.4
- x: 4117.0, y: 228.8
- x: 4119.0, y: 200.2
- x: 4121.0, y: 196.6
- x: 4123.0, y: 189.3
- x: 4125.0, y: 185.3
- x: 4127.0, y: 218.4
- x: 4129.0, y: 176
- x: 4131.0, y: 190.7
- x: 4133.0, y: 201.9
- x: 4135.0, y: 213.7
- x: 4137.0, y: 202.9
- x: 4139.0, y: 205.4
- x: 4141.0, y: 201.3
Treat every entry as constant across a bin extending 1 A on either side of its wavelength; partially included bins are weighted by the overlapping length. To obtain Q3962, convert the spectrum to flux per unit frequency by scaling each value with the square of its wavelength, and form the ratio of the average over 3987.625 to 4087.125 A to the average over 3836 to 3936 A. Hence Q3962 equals 1.64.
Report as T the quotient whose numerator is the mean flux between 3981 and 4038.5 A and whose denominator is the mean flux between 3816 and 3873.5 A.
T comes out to 1.6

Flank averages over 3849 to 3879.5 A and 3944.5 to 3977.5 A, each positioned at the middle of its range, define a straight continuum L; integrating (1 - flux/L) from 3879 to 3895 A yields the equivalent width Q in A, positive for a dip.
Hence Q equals 2.0 A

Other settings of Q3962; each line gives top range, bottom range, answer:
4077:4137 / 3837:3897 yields 1.73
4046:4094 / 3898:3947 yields 1.63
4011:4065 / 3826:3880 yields 1.81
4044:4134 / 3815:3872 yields 1.85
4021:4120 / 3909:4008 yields 1.45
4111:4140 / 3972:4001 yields 1.29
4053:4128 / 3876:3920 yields 1.52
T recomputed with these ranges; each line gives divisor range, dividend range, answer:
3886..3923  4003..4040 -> 1.37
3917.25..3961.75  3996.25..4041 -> 1.57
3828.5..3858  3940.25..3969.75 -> 1.20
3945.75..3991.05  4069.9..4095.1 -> 1.44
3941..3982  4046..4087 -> 1.56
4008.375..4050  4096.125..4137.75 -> 0.93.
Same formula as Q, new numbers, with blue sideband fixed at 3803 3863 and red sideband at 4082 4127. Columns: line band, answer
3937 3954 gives 1.7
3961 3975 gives 5.5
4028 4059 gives -3.8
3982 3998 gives -2.6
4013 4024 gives -2.8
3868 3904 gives -1.5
